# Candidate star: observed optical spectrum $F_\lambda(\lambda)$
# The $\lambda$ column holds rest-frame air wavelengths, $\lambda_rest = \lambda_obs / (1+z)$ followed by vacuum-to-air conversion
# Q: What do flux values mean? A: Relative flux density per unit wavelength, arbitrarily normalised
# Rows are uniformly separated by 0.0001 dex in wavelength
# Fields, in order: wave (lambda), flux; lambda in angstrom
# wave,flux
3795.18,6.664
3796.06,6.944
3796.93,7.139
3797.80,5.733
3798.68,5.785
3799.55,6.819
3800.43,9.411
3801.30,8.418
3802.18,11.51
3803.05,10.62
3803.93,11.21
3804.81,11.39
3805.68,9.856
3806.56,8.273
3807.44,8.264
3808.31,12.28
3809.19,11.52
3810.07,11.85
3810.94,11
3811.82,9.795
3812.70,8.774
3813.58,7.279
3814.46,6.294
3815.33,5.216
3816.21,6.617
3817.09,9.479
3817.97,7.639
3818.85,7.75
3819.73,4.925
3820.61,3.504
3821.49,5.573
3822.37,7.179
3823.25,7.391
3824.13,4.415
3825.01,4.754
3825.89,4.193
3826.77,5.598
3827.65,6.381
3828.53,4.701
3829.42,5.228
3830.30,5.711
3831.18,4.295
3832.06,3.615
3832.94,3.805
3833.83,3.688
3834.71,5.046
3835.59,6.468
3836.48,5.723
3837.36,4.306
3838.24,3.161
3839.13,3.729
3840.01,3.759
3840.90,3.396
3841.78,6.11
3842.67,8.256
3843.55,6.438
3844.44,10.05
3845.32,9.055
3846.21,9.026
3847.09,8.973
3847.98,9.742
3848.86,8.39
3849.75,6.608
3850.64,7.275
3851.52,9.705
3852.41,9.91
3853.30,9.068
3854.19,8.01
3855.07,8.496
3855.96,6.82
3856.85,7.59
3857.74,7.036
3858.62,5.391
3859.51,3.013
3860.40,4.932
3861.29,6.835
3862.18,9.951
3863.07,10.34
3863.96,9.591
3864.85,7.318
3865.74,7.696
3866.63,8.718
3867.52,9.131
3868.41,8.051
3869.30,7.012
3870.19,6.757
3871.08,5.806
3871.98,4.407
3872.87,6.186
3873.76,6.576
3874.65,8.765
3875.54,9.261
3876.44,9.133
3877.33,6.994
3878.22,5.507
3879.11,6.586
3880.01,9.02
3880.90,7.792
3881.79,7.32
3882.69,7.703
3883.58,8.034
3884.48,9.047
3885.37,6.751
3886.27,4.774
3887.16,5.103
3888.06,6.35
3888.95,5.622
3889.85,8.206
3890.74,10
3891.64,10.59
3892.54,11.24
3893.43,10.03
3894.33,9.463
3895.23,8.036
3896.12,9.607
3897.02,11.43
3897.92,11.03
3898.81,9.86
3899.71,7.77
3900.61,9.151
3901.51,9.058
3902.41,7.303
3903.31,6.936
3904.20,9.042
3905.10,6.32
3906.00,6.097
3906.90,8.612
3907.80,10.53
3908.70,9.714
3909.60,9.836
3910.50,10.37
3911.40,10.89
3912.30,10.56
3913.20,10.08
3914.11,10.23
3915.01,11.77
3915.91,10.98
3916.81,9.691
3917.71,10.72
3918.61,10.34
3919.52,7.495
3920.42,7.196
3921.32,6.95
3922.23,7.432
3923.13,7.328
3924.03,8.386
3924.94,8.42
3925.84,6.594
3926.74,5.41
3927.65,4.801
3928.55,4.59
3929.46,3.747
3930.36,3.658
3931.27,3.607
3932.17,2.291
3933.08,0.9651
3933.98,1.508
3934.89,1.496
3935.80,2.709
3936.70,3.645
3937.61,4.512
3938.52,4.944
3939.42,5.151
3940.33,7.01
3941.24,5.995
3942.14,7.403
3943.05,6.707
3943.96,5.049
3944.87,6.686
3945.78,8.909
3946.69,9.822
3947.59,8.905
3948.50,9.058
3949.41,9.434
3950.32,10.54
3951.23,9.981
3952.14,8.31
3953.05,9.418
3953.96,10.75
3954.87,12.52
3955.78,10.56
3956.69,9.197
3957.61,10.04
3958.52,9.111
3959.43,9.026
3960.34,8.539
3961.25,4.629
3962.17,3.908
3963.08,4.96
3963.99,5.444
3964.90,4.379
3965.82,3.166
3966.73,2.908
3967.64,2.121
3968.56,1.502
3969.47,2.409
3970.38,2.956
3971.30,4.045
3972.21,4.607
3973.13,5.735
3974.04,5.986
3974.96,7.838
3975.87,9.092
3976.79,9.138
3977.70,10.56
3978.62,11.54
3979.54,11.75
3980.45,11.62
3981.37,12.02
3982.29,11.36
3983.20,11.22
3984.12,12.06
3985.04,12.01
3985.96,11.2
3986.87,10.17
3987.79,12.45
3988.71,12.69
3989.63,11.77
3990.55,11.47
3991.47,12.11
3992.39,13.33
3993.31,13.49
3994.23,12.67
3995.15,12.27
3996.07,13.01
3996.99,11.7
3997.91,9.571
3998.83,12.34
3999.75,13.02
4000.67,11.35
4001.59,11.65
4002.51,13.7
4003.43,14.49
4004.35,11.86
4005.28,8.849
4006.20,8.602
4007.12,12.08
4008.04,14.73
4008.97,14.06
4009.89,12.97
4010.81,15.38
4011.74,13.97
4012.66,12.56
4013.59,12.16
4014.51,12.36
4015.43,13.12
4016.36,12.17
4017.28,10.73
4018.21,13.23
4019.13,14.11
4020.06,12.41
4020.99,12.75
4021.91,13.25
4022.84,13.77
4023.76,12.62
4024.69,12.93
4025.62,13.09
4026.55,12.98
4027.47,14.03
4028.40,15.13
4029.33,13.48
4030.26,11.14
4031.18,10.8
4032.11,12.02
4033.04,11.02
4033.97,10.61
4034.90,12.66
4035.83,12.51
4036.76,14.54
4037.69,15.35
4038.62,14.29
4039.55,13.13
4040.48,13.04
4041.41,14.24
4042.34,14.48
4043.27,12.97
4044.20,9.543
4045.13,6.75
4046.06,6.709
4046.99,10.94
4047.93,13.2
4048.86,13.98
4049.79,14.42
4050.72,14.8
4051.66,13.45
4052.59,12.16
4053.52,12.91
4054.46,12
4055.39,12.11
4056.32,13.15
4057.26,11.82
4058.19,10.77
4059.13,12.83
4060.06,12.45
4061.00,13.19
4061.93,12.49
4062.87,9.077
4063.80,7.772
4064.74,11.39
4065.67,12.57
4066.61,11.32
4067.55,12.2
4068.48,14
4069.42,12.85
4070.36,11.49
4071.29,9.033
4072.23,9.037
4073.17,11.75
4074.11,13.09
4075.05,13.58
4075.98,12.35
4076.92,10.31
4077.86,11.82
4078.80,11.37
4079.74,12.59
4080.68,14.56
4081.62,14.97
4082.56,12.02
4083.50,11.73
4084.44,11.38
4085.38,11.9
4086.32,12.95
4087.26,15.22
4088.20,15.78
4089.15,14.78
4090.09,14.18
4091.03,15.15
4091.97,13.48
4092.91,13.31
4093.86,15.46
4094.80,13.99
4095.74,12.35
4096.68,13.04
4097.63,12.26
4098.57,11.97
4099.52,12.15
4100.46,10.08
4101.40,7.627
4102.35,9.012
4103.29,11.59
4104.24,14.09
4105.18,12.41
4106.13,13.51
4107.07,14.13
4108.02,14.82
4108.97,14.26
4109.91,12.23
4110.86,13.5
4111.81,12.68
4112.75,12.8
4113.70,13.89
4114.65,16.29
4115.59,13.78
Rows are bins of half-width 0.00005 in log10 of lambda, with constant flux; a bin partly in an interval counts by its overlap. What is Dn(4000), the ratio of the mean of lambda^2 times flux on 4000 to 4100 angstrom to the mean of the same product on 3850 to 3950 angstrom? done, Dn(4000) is 1.79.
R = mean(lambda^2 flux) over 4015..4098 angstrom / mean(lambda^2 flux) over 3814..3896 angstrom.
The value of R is 2.00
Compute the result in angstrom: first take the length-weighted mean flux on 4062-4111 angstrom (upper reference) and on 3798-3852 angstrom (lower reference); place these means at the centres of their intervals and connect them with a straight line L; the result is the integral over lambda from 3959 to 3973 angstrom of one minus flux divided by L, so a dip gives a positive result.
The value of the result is 7.9 angstrom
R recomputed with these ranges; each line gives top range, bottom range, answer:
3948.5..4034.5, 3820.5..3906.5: 1.56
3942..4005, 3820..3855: 1.59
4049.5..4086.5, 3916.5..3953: 2.01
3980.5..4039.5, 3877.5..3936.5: 1.72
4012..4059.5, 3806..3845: 2.17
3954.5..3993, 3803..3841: 1.36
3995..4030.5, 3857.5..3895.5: 1.79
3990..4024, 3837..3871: 1.84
